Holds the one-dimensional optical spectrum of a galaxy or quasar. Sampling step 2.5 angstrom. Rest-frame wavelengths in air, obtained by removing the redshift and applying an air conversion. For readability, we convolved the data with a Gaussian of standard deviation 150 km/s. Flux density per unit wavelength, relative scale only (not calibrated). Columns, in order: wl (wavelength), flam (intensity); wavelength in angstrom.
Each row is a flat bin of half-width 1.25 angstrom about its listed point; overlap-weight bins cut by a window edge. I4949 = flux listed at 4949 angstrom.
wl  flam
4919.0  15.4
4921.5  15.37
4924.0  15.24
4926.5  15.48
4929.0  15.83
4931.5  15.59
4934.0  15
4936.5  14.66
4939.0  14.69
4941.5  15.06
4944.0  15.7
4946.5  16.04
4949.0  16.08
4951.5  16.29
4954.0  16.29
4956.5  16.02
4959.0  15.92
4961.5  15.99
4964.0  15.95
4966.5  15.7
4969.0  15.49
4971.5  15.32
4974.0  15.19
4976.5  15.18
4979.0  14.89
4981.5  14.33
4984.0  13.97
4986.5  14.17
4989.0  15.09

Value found 16.08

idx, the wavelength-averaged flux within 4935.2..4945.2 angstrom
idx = 15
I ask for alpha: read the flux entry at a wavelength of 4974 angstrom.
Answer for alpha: 15.19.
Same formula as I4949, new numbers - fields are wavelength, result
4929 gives 15.83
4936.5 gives 14.66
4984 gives 13.97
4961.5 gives 15.99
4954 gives 16.29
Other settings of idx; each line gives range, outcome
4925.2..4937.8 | 15.3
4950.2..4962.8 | 16.1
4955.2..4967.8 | 15.9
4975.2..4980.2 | 15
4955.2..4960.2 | 16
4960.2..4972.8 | 15.7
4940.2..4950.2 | 15.7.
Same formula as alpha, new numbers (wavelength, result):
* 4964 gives 15.95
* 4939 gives 14.69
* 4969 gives 15.49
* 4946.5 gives 16.04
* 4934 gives 15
